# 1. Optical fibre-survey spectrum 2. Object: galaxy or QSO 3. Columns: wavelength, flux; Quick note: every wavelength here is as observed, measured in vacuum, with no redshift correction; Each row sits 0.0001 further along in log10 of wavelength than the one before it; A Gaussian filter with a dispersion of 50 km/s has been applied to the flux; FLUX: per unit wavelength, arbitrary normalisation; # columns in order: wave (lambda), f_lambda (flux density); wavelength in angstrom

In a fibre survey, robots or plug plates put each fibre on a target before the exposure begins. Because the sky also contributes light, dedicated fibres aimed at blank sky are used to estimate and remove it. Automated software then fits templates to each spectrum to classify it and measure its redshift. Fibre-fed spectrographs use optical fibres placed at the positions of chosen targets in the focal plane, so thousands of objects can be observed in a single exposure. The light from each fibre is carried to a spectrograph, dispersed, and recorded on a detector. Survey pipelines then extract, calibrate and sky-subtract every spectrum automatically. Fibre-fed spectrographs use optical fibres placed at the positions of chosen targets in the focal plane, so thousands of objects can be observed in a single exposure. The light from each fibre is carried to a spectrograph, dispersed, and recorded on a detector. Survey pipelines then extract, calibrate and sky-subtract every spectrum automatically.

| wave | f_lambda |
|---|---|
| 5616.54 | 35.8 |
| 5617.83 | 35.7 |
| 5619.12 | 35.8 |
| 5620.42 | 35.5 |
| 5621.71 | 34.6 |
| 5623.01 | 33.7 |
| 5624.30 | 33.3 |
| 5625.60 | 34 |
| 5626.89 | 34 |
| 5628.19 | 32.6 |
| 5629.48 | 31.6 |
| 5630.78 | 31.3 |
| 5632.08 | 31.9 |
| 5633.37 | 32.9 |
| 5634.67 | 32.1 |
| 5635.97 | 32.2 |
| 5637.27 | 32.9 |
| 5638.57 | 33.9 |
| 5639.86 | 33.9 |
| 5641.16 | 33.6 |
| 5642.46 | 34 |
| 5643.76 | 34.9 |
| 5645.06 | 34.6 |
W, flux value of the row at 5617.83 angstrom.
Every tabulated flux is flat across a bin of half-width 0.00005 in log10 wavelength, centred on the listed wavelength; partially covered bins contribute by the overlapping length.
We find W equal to 35.7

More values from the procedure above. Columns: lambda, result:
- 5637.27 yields 32.9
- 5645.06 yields 34.6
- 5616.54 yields 35.8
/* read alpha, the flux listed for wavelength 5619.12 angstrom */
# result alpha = 35.8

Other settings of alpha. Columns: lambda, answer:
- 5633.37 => 32.9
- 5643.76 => 34.9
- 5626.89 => 34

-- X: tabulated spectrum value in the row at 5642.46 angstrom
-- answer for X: 34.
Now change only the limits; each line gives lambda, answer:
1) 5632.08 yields 31.9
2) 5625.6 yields 34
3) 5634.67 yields 32.1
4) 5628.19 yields 32.6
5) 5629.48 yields 31.6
